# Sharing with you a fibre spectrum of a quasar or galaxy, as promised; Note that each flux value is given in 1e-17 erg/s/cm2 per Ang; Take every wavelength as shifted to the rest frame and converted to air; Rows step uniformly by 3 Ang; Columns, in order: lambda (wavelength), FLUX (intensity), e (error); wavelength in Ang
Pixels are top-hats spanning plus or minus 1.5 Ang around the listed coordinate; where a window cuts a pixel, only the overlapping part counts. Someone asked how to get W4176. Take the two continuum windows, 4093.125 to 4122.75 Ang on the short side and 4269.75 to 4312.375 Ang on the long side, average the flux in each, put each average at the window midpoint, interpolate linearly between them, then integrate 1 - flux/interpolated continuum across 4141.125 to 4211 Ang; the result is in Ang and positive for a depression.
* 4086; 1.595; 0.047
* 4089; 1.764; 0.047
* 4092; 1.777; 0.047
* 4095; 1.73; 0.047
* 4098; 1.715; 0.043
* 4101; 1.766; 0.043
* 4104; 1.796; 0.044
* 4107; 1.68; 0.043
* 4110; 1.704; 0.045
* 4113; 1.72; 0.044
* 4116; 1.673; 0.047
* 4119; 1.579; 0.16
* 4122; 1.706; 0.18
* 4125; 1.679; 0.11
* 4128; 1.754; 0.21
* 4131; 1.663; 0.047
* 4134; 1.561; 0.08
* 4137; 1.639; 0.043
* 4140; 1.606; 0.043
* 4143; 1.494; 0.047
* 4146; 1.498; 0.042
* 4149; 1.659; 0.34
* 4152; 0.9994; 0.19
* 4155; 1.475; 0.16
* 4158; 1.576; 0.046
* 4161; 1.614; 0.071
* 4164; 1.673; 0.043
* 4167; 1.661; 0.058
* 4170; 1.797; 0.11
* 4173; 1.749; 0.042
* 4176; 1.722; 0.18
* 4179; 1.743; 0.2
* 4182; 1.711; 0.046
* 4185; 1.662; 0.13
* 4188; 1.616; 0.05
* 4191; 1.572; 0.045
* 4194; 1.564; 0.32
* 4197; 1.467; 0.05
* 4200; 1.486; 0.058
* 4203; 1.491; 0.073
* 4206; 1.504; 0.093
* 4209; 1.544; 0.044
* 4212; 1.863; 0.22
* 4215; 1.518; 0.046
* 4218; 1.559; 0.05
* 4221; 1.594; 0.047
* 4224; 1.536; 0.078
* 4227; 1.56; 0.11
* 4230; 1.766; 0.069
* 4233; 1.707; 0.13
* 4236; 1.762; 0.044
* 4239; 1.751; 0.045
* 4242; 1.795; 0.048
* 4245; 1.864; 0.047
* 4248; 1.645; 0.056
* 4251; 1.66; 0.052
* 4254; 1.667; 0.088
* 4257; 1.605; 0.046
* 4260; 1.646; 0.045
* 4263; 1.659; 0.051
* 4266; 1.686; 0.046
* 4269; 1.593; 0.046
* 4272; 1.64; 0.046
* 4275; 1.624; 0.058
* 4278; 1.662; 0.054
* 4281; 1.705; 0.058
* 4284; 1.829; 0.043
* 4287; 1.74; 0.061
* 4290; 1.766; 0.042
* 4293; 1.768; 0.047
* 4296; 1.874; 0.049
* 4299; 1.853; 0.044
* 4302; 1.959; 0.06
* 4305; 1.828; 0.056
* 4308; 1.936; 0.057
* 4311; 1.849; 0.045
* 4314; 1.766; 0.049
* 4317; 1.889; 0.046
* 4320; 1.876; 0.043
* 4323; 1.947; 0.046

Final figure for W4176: 6.3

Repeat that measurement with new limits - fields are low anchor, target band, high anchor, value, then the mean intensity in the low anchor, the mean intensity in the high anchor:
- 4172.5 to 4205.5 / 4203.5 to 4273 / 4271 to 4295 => 0.53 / 1.61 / 1.72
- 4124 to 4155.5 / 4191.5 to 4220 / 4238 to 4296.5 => 1.29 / 1.55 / 1.71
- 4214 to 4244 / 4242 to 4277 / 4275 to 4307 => 1.14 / 1.66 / 1.79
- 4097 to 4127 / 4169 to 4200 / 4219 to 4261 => 0.75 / 1.7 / 1.68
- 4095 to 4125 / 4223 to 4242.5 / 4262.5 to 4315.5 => 0.56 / 1.7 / 1.77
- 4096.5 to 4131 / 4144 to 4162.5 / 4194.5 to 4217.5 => 1.91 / 1.7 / 1.55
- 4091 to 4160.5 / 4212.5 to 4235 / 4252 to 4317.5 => 1.08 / 1.63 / 1.75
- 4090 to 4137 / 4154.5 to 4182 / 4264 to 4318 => 0.72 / 1.7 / 1.77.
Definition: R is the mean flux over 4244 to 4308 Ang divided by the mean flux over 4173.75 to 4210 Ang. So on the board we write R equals 1.09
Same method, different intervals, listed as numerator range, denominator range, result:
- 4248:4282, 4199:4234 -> 1.03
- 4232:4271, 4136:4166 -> 1.11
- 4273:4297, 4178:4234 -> 1.09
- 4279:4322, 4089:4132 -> 1.07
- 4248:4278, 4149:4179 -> 1.03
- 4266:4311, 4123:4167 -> 1.13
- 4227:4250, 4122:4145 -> 1.07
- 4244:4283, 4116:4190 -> 1.03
